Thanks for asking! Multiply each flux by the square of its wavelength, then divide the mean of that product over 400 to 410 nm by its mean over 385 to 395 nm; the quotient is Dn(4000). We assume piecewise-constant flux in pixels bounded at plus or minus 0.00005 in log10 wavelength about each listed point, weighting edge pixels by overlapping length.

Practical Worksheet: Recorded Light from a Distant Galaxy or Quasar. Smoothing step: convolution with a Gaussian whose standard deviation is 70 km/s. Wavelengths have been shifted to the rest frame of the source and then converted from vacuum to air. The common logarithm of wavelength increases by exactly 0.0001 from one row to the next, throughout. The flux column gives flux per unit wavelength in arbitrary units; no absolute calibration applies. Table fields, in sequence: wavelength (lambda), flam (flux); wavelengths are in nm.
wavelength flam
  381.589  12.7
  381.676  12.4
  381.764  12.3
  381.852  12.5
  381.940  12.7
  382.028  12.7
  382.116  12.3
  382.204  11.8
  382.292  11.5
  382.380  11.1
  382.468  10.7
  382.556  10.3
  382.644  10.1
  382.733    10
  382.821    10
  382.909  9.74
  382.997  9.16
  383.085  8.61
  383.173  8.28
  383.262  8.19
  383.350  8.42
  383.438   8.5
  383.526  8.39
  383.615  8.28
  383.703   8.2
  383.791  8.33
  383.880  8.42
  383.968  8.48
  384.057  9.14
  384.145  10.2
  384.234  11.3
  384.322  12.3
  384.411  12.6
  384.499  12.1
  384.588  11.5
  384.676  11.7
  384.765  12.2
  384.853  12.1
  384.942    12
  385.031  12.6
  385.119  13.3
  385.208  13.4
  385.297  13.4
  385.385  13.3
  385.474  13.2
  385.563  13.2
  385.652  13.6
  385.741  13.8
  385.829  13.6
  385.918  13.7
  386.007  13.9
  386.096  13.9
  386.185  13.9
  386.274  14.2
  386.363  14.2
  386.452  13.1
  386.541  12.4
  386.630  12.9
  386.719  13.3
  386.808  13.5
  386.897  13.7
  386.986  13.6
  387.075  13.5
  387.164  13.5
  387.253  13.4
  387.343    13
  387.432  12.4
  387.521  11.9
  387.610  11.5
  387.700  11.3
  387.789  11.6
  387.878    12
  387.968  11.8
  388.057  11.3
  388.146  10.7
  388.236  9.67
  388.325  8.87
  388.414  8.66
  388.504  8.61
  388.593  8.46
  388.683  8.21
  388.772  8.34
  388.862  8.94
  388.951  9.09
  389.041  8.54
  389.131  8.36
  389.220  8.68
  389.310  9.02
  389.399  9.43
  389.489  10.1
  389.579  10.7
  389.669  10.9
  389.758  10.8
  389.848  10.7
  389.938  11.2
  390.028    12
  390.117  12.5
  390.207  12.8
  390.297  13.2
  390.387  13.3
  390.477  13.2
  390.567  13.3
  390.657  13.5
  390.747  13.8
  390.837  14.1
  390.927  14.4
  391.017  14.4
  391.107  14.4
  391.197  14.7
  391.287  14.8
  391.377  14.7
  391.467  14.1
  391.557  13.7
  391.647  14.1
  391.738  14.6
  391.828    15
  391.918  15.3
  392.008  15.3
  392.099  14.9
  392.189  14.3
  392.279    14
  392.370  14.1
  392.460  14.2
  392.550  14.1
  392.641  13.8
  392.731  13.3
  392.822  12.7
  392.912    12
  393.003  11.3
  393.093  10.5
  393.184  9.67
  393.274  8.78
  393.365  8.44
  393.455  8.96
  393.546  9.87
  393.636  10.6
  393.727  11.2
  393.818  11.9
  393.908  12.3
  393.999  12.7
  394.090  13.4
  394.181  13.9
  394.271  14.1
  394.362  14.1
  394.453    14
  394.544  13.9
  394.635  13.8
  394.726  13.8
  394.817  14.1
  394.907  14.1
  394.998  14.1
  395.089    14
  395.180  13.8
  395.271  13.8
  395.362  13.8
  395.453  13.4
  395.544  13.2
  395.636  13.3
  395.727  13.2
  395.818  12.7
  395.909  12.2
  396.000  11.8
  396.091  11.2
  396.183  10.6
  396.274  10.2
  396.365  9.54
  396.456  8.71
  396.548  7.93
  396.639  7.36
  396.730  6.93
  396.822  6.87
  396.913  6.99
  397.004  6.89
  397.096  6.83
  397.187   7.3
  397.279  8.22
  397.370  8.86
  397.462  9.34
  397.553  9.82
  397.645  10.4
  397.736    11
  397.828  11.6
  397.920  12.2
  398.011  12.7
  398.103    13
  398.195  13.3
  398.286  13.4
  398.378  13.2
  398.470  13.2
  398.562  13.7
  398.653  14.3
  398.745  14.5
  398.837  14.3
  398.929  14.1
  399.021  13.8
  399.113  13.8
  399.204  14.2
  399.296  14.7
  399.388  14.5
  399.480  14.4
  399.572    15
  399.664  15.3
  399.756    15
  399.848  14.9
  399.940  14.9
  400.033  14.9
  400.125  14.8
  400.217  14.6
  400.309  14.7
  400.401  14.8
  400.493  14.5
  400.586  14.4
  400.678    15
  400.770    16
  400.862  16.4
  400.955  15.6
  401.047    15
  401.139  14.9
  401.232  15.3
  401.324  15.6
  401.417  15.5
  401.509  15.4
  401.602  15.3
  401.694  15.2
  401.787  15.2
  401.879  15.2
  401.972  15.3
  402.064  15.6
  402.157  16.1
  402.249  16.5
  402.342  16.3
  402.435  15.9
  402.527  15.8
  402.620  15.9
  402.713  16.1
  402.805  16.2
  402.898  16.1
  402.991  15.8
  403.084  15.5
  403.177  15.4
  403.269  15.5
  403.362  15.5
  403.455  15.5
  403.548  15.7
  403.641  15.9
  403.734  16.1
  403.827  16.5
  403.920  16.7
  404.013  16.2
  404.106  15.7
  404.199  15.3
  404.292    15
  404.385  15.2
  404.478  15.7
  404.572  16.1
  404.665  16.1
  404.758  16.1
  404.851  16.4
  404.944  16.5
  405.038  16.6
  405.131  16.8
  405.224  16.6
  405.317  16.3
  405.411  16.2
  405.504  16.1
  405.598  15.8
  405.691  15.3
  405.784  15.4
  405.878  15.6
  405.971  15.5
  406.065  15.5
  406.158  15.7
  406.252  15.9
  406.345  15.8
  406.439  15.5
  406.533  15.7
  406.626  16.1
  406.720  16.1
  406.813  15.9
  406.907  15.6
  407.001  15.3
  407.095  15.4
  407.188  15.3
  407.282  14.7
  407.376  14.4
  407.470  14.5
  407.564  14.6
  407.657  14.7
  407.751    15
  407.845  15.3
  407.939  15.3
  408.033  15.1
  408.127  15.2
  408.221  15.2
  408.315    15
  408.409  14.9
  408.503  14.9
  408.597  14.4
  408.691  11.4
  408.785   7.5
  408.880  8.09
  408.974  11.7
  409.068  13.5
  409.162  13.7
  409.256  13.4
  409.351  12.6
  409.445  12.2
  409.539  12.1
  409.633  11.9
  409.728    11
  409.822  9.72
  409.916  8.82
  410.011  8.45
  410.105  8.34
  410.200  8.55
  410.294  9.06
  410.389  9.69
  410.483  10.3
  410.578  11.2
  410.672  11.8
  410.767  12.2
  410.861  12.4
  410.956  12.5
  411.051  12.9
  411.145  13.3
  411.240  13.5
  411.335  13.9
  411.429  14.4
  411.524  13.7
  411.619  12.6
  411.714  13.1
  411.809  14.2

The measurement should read 1.30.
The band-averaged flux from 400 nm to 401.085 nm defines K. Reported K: 15.1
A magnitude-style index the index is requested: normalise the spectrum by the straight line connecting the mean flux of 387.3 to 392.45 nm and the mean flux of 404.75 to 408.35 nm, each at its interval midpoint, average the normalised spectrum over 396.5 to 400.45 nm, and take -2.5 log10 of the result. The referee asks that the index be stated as 0.15 mag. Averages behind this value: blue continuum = 12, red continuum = 15.6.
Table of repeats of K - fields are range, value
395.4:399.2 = 11.2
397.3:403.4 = 14.5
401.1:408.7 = 15.6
